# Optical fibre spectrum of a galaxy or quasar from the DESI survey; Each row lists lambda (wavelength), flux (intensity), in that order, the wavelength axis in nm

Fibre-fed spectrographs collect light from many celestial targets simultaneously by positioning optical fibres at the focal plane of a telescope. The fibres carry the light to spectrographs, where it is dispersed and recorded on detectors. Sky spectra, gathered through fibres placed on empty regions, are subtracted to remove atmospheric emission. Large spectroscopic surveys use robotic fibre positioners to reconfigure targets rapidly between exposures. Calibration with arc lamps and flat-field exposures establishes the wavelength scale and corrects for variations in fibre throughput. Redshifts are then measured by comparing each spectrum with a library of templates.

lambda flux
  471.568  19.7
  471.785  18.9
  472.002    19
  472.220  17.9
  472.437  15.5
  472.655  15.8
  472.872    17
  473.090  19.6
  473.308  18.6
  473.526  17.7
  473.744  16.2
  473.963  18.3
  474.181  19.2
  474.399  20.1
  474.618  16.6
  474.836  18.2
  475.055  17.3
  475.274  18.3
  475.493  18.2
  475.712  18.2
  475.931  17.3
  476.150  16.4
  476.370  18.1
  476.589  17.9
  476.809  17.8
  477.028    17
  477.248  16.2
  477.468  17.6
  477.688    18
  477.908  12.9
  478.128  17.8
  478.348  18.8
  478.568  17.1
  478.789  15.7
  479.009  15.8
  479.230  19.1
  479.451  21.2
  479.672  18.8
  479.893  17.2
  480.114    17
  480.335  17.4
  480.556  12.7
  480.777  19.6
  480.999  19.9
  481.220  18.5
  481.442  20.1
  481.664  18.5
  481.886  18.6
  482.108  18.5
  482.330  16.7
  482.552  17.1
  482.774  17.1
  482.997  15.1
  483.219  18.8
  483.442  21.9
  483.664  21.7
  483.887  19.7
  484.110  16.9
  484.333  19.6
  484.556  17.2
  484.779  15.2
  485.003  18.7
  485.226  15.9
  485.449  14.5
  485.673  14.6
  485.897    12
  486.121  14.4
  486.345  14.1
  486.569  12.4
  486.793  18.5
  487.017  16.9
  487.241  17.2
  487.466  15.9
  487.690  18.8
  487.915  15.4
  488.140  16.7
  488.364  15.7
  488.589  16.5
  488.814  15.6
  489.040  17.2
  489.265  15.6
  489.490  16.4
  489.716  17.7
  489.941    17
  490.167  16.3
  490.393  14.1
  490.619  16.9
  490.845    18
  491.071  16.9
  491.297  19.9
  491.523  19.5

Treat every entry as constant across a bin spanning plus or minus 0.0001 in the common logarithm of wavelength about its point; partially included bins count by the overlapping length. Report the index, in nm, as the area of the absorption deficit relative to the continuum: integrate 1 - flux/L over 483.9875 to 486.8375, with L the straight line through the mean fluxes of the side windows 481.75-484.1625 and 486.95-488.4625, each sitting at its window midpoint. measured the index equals 0.31 nm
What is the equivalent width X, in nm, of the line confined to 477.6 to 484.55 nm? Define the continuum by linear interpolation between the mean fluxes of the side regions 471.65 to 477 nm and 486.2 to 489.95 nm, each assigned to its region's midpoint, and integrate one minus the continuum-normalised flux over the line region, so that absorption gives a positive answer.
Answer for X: -0.37 nm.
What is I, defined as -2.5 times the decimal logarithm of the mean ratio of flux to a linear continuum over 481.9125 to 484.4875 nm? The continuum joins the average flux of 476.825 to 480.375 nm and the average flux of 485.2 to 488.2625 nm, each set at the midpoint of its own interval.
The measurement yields -0.13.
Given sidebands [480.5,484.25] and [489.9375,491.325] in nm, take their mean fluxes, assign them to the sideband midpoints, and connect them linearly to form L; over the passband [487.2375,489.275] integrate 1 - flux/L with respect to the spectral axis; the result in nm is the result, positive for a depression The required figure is 0.10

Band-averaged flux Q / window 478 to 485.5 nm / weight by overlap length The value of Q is 17.9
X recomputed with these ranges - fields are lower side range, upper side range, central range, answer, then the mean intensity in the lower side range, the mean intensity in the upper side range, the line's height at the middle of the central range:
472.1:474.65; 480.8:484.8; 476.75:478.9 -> 0.15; 17.7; 18.5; 18.1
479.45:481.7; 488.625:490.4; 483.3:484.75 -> -0.15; 18.1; 16.4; 17.4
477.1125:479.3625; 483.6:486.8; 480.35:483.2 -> -0.20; 16.9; 16.2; 16.6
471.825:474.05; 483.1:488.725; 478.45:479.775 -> -0.06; 17.6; 16.8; 17.2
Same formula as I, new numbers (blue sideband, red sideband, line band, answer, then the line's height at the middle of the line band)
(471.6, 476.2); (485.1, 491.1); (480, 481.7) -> -0.063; 16.9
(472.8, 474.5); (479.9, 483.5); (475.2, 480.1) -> 0.038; 18.1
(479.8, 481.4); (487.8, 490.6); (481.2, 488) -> -0.008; 16.9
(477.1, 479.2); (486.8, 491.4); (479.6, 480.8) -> -0.009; 16.8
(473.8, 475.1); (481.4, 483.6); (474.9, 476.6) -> 0.032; 18.2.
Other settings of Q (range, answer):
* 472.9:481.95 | 17.8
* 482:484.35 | 18.4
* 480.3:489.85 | 17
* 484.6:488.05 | 15.7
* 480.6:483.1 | 18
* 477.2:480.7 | 17.1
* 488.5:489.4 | 16.2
